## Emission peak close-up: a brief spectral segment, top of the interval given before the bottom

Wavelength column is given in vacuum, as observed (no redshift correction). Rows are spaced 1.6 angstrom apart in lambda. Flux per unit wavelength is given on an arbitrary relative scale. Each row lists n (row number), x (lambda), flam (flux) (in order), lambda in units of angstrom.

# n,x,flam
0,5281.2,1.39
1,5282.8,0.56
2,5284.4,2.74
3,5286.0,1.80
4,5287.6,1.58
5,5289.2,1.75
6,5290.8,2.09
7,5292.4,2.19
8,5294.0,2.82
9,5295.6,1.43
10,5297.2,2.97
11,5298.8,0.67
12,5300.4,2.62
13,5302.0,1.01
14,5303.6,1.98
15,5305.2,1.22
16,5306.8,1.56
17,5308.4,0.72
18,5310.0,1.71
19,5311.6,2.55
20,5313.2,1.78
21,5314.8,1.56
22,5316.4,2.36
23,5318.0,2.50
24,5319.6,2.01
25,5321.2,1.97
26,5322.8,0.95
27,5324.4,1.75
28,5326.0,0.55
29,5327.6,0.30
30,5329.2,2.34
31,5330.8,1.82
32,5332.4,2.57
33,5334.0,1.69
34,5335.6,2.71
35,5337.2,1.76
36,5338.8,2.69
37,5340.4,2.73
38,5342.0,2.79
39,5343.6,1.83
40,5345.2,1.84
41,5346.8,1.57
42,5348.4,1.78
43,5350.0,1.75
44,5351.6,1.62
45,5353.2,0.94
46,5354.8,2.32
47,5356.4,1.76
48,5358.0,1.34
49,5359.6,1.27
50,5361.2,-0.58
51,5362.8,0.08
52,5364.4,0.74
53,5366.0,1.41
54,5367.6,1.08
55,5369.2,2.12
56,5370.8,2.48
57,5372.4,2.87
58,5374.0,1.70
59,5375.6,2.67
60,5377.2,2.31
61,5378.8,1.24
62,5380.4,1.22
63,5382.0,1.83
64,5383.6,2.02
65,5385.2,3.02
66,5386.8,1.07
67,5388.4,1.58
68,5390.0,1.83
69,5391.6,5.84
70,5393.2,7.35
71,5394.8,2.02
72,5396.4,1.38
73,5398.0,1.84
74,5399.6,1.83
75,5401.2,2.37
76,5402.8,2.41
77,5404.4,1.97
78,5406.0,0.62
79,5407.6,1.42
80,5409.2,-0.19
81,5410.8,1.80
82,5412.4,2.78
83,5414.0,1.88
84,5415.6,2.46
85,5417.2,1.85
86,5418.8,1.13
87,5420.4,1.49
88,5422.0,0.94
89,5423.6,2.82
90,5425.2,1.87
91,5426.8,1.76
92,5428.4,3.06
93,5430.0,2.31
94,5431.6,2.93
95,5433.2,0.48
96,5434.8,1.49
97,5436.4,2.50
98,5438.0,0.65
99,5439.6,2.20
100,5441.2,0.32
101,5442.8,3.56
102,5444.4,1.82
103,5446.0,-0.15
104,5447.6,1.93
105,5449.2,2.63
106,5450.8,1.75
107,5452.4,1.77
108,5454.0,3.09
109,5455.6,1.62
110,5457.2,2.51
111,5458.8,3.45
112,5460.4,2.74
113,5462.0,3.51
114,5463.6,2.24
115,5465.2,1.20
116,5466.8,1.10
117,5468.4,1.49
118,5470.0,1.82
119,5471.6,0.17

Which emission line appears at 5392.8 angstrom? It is [O III]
